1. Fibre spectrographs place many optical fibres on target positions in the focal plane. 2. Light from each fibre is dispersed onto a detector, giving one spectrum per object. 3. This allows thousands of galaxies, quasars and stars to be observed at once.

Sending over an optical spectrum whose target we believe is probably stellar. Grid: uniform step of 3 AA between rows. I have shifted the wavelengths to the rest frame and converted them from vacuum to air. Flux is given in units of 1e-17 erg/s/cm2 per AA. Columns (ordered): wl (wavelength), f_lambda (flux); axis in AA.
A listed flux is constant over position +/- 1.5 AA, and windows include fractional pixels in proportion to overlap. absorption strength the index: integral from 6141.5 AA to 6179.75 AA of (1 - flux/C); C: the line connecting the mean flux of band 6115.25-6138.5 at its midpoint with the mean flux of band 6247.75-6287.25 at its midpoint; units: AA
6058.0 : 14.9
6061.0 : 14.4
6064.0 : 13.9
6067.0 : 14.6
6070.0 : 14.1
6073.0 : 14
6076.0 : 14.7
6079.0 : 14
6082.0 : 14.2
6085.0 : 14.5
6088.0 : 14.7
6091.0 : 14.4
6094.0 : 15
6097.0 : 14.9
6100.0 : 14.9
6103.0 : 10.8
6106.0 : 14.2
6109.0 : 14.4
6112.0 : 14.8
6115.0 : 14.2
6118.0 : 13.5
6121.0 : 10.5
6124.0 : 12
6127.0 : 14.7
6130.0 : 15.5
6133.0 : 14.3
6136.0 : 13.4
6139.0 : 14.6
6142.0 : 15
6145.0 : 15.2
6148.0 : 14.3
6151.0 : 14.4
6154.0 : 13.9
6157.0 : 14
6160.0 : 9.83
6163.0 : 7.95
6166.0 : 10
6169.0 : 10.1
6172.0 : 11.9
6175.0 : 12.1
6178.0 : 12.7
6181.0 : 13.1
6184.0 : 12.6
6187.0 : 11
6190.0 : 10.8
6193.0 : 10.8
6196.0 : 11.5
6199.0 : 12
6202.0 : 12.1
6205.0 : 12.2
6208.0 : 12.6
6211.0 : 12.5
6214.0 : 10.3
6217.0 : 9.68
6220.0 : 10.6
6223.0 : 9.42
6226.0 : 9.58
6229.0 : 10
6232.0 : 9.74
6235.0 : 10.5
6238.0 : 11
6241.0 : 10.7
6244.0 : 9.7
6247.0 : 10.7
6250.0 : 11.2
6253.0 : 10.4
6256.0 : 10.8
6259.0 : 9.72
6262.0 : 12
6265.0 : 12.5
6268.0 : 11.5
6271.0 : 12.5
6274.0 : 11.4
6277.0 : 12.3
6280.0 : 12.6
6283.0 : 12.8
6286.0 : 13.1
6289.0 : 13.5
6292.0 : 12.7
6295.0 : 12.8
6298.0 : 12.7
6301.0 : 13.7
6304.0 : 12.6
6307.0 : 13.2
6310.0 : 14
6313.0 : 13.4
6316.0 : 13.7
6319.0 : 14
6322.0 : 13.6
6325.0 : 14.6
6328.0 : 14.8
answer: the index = 2.2 AA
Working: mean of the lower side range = 13.5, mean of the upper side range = 11.7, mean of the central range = 12.4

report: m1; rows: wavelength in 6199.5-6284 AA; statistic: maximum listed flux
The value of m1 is 12.8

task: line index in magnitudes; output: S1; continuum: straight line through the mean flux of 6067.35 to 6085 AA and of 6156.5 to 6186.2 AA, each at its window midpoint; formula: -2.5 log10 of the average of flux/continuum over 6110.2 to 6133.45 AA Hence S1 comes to -0.07 mag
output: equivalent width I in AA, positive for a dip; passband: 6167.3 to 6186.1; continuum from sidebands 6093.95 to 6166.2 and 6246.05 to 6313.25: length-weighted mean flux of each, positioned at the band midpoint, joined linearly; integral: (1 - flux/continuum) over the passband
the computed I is 1.5 AA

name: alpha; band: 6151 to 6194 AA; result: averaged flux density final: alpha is 11.6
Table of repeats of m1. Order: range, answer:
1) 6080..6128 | 15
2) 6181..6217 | 13.1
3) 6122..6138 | 15.5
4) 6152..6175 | 14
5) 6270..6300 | 13.5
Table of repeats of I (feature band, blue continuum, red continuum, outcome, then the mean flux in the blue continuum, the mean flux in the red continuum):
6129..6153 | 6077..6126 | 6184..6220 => -3.1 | 13.8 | 11.4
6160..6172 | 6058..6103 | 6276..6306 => 3.5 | 14.3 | 12.9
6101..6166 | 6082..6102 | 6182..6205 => 0.2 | 14.6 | 11.6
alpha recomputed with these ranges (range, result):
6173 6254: 11.1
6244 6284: 11.5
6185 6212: 11.7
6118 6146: 13.9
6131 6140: 14.2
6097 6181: 13.1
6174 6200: 11.8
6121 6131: 13.5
